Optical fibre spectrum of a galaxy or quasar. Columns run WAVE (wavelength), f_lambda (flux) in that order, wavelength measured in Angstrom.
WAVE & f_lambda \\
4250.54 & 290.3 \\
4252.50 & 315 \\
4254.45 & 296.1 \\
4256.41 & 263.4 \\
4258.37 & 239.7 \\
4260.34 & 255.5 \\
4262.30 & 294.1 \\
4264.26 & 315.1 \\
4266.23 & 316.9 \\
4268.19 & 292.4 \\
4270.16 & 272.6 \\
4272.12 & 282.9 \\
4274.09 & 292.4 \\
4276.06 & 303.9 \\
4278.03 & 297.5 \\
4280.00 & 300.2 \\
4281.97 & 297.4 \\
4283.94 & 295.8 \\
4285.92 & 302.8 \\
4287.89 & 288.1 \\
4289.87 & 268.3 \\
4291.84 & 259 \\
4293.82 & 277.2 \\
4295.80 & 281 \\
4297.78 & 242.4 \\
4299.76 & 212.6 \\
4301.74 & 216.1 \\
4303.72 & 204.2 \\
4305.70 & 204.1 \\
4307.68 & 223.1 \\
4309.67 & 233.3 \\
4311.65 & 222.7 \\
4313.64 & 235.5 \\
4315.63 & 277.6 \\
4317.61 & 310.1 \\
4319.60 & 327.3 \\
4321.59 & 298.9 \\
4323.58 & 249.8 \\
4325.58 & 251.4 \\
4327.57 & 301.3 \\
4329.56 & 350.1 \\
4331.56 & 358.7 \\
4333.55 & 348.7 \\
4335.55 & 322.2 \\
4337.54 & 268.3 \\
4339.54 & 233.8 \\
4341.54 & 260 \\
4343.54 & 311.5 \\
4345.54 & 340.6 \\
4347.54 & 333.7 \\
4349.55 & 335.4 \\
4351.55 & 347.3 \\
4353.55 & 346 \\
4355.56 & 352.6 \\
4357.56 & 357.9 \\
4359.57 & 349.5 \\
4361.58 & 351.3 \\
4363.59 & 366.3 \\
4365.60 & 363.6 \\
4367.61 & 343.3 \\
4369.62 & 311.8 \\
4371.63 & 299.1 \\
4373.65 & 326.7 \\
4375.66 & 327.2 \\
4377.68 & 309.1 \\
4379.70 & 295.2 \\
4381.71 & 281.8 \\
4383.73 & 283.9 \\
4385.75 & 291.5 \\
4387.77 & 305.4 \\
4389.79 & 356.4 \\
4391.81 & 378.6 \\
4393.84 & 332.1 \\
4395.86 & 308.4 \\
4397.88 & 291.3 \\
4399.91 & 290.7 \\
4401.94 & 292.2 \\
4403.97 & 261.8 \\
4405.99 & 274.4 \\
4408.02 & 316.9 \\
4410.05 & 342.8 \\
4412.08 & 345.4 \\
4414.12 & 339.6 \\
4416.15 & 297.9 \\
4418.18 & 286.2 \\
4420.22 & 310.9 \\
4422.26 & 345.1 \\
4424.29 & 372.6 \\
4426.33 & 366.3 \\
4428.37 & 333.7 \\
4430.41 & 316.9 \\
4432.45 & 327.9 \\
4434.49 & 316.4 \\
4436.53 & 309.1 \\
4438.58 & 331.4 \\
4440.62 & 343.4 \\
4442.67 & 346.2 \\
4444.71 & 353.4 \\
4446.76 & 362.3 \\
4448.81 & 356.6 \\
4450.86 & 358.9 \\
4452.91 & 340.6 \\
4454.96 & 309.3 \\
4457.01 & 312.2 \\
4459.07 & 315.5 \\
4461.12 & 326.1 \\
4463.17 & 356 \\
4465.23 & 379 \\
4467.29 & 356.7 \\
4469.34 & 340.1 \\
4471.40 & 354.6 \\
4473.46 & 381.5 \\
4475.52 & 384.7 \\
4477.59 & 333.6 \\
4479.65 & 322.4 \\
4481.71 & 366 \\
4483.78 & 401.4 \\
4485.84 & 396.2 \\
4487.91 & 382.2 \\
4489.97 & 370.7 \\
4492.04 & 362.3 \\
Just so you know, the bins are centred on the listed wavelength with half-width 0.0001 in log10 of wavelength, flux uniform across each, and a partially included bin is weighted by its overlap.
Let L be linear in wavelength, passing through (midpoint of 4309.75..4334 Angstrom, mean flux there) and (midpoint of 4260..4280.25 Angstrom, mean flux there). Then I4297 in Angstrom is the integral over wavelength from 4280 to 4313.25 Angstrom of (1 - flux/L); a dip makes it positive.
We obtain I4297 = 4.51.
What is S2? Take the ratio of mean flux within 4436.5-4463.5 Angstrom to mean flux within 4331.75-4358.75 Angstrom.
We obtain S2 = 1.1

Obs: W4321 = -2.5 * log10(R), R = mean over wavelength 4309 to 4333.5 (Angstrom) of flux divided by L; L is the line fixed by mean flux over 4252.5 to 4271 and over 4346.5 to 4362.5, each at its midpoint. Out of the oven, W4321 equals 0.13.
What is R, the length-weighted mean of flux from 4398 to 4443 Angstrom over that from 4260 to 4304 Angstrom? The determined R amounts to 1.15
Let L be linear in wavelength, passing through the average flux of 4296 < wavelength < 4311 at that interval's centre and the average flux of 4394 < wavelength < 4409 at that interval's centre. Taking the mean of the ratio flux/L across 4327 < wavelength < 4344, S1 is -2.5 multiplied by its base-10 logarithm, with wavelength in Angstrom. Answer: -0.24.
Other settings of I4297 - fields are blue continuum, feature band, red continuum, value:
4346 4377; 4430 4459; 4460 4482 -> 1.36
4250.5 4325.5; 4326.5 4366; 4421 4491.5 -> -4.03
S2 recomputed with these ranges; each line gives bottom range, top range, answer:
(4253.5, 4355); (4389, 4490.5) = 1.19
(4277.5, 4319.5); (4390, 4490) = 1.30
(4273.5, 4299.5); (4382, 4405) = 1.09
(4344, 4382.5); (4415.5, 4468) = 1.01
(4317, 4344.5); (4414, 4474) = 1.13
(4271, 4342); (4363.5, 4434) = 1.16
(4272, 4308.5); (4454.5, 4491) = 1.34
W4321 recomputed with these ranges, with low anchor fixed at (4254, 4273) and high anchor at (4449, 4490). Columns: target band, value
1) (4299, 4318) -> 0.27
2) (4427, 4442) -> 0.05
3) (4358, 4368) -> -0.12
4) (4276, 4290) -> -0.02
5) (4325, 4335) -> -0.07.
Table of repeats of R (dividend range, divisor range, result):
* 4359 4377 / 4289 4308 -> 1.41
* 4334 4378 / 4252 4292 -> 1.13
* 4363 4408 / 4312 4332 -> 1.07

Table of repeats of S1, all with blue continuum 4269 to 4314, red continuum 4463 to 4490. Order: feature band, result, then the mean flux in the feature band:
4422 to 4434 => -0.012 mag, 343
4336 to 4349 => -0.012 mag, 294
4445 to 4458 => 0.035 mag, 341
